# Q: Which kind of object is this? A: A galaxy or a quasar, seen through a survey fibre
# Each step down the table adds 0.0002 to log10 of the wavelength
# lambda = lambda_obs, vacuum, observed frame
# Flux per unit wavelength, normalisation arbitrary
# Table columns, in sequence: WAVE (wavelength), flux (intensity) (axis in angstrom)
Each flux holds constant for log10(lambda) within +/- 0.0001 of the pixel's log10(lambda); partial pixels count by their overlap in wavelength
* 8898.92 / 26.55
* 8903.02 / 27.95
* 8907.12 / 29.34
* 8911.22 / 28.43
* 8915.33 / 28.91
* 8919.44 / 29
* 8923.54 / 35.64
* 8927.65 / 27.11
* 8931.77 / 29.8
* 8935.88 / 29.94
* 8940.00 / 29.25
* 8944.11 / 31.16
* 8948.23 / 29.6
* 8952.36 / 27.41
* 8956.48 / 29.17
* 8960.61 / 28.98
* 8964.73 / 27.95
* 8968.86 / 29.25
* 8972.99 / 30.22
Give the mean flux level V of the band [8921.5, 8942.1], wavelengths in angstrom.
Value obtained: 30.3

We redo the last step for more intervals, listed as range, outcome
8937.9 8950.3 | 30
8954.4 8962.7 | 29.1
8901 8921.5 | 28.7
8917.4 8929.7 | 30.6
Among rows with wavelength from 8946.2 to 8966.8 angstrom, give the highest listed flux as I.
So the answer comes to 29.6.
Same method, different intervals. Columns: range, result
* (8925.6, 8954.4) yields 31.16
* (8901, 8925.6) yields 35.64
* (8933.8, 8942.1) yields 29.94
